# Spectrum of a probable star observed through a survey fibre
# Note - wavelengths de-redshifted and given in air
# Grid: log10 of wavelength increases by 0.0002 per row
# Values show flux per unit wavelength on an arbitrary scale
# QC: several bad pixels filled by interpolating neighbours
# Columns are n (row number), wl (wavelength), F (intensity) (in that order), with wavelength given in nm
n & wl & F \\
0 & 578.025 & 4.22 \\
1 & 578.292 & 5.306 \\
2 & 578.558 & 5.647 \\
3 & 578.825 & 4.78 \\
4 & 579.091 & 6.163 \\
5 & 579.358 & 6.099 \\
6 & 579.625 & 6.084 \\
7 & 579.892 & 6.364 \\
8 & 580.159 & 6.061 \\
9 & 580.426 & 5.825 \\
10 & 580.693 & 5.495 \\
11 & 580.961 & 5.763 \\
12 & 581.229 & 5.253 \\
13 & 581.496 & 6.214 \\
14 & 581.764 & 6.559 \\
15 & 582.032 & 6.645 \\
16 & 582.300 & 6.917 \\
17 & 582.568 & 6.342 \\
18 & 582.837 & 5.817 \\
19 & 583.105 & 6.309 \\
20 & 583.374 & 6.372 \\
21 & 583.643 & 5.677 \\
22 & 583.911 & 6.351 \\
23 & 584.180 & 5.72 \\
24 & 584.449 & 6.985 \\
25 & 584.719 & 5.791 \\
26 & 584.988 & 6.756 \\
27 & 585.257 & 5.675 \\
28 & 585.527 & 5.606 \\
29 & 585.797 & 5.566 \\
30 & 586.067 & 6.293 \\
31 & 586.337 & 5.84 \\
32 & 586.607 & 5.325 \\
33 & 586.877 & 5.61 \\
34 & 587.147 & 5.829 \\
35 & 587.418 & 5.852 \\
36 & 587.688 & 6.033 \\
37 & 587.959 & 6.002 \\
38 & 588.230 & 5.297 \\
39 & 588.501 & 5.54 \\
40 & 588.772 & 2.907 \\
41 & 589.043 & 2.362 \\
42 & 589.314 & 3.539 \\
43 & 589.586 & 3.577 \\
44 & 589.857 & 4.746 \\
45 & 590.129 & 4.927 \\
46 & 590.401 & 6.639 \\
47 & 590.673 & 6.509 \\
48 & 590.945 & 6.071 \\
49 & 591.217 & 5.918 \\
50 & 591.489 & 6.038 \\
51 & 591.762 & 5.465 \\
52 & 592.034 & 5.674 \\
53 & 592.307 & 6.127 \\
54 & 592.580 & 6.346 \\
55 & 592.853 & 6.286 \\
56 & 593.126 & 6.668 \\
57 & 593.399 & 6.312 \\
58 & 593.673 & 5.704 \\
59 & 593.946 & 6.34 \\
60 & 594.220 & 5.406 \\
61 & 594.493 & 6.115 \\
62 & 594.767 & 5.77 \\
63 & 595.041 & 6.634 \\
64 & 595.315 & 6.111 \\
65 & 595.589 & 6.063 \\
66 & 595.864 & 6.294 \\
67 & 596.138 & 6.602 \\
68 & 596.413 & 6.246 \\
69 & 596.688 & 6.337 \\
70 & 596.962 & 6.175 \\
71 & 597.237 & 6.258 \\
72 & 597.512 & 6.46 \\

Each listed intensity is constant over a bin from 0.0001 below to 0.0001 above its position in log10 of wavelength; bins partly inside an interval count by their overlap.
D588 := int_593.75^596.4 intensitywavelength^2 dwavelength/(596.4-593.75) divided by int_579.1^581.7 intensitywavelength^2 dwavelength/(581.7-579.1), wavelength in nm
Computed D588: 1.1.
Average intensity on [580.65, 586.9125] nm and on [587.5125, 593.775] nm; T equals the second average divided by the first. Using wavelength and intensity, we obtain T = 0.90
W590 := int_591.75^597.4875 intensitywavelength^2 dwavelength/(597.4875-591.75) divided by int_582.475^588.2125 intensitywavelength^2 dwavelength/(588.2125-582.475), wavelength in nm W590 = 1.1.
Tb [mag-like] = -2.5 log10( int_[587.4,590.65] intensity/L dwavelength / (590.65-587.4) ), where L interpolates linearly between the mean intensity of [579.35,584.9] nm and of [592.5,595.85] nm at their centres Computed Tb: 0.266 mag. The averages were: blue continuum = 6.13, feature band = 4.81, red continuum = 6.15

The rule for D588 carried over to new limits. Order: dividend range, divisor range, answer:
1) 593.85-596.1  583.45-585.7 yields 1.04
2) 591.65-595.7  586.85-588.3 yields 1.07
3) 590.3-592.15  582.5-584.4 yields 1.01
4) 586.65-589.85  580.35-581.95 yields 0.83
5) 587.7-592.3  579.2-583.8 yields 0.87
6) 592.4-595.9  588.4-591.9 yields 1.26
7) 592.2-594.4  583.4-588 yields 1.06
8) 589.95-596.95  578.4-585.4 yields 1.05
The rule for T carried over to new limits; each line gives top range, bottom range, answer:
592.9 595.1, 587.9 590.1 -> 1.45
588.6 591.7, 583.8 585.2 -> 0.77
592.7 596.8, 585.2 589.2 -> 1.17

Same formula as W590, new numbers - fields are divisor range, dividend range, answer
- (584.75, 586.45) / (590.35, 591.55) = 1.07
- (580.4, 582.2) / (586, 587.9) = 0.99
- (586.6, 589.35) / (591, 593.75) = 1.24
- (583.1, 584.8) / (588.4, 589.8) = 0.59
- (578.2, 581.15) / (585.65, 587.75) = 1.03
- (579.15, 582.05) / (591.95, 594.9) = 1.06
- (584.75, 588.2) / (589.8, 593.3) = 1.04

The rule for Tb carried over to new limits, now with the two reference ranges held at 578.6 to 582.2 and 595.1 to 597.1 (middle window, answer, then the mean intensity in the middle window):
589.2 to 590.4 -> 0.34 mag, 4.48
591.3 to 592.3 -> 0.07 mag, 5.79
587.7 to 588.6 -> 0.08 mag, 5.67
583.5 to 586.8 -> 0.02 mag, 5.96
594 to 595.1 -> 0.05 mag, 5.96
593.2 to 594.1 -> 0.01 mag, 6.14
